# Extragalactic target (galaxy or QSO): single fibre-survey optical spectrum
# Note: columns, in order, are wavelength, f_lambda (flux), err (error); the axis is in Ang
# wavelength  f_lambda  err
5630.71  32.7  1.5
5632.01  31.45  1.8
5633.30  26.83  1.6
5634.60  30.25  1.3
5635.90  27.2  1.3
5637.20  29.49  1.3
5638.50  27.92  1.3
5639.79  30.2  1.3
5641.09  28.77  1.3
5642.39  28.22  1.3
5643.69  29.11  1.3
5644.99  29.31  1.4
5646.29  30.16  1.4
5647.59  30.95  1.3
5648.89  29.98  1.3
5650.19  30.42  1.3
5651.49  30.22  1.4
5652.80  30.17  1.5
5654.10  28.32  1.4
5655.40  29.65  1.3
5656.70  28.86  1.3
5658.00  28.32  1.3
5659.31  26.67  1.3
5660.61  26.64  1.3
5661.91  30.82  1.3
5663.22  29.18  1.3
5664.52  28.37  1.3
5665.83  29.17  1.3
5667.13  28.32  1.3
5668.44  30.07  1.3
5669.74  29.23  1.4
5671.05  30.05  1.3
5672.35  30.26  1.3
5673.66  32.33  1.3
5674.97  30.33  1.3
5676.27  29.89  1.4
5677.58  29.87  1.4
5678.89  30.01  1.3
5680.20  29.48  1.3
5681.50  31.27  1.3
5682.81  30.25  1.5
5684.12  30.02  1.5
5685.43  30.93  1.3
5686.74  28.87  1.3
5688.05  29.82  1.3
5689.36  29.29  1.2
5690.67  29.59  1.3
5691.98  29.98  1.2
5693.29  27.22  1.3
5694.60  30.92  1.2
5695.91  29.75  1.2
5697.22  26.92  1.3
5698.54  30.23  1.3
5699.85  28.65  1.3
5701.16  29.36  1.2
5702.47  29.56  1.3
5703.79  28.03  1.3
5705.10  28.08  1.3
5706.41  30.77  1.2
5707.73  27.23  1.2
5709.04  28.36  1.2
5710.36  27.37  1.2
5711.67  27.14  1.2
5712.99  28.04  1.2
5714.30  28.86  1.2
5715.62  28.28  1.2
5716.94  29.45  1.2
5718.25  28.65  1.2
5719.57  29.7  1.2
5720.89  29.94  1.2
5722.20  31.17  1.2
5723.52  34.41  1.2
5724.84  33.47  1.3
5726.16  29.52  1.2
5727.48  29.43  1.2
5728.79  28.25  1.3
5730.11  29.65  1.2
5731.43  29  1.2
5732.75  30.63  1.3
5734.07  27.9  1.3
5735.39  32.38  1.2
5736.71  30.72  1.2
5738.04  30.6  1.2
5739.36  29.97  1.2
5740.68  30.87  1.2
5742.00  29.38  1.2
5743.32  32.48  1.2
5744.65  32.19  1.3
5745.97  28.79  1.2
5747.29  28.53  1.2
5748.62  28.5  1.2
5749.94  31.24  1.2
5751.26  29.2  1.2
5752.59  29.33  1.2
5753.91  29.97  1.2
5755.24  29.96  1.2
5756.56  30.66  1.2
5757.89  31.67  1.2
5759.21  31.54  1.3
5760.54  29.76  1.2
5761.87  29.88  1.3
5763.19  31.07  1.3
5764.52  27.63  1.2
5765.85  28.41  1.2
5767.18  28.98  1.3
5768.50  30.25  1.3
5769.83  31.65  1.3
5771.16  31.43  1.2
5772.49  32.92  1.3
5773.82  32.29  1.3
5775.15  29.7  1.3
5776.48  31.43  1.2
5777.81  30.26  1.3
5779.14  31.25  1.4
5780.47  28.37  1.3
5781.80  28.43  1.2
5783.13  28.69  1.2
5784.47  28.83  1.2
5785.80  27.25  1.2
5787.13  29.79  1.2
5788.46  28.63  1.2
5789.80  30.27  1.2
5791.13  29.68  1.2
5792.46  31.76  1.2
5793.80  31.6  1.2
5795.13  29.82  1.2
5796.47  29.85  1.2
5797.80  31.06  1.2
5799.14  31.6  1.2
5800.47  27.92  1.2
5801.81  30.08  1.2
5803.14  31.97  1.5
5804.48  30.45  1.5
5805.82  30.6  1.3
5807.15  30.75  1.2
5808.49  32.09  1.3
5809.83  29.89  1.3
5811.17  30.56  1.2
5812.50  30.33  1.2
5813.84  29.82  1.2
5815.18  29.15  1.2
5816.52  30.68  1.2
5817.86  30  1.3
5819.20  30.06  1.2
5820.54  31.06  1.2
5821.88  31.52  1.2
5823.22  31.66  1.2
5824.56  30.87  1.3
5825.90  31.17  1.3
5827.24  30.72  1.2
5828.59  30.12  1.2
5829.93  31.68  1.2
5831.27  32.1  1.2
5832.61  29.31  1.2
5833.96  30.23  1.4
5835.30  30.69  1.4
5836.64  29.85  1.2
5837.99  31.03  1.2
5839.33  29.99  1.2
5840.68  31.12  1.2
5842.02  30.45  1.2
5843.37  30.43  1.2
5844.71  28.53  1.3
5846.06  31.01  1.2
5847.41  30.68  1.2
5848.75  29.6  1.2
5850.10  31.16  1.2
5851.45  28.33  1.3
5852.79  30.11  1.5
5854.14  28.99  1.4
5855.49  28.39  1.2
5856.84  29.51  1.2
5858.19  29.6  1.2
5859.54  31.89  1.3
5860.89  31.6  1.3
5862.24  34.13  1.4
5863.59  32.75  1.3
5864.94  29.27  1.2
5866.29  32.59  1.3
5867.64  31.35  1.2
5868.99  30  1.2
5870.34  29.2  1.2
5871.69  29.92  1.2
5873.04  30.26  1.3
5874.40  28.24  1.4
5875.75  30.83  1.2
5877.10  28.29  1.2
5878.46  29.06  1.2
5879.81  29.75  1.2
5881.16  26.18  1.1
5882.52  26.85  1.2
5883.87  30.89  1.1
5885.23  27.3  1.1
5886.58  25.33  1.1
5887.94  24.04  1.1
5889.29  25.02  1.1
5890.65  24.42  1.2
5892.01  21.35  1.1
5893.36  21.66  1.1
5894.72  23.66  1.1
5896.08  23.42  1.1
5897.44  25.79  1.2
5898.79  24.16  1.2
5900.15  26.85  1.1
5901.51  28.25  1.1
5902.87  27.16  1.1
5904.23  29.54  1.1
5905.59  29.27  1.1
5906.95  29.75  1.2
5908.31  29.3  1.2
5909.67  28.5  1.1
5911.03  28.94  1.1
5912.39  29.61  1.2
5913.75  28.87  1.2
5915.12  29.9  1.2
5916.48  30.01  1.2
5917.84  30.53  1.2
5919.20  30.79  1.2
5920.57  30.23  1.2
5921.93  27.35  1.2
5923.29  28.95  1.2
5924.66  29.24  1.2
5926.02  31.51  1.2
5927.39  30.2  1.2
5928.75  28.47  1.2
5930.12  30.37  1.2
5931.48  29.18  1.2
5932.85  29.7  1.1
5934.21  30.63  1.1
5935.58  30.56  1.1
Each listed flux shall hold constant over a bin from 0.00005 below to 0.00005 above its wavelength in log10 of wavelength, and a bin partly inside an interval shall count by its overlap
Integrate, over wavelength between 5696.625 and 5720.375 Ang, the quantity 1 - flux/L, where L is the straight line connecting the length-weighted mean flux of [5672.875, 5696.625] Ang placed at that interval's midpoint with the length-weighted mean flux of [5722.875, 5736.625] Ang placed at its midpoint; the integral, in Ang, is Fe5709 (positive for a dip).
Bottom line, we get 1.3 Ang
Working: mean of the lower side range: 30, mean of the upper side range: 30.5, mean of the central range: 28.6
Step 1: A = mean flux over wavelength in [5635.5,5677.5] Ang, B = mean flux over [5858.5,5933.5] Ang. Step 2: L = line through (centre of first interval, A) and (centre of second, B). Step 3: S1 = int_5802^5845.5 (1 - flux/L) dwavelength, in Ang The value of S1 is -2.7 Ang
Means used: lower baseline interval 29.4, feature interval 30.6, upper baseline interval 28.6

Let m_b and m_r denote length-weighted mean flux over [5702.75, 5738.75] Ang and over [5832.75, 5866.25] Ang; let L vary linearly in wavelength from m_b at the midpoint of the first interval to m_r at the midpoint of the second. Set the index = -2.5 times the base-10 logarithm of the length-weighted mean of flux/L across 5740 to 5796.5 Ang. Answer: -0.01 mag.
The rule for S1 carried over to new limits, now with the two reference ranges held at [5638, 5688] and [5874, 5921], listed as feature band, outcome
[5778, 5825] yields -3.0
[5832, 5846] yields -1.1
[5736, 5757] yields -1.0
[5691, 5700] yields 0.0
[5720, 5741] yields -1.1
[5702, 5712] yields 0.3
